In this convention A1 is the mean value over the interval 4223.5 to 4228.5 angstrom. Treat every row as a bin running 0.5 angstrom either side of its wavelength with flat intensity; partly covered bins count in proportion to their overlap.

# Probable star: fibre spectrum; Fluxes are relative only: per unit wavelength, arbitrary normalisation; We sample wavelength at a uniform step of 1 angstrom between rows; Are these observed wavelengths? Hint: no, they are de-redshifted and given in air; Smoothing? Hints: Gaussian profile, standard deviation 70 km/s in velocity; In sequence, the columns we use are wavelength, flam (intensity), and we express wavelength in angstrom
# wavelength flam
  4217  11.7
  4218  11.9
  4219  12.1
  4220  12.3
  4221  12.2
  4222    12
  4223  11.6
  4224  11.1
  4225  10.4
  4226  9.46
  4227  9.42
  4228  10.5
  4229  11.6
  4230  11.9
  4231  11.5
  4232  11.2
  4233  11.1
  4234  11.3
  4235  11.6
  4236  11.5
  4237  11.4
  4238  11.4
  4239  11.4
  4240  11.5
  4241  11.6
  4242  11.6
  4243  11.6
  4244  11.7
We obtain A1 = 10.2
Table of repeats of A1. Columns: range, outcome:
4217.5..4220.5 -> 12.1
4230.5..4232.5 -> 11.3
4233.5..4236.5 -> 11.5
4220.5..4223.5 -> 11.9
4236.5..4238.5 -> 11.4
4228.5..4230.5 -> 11.8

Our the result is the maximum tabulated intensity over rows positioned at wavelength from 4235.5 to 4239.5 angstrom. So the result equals 11.5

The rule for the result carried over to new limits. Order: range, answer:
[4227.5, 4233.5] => 11.9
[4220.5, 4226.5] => 12.2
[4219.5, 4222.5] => 12.3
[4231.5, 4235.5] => 11.6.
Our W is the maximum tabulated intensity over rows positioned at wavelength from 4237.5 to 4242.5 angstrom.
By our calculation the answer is 11.6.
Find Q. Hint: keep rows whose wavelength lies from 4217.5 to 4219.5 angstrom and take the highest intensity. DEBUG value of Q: 12.1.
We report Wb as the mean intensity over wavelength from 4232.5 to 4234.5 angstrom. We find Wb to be 11.2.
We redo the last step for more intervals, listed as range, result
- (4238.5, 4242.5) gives 11.5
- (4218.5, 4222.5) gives 12.1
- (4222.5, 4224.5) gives 11.3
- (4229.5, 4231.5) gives 11.7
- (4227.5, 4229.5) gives 11.1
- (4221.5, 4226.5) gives 10.9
